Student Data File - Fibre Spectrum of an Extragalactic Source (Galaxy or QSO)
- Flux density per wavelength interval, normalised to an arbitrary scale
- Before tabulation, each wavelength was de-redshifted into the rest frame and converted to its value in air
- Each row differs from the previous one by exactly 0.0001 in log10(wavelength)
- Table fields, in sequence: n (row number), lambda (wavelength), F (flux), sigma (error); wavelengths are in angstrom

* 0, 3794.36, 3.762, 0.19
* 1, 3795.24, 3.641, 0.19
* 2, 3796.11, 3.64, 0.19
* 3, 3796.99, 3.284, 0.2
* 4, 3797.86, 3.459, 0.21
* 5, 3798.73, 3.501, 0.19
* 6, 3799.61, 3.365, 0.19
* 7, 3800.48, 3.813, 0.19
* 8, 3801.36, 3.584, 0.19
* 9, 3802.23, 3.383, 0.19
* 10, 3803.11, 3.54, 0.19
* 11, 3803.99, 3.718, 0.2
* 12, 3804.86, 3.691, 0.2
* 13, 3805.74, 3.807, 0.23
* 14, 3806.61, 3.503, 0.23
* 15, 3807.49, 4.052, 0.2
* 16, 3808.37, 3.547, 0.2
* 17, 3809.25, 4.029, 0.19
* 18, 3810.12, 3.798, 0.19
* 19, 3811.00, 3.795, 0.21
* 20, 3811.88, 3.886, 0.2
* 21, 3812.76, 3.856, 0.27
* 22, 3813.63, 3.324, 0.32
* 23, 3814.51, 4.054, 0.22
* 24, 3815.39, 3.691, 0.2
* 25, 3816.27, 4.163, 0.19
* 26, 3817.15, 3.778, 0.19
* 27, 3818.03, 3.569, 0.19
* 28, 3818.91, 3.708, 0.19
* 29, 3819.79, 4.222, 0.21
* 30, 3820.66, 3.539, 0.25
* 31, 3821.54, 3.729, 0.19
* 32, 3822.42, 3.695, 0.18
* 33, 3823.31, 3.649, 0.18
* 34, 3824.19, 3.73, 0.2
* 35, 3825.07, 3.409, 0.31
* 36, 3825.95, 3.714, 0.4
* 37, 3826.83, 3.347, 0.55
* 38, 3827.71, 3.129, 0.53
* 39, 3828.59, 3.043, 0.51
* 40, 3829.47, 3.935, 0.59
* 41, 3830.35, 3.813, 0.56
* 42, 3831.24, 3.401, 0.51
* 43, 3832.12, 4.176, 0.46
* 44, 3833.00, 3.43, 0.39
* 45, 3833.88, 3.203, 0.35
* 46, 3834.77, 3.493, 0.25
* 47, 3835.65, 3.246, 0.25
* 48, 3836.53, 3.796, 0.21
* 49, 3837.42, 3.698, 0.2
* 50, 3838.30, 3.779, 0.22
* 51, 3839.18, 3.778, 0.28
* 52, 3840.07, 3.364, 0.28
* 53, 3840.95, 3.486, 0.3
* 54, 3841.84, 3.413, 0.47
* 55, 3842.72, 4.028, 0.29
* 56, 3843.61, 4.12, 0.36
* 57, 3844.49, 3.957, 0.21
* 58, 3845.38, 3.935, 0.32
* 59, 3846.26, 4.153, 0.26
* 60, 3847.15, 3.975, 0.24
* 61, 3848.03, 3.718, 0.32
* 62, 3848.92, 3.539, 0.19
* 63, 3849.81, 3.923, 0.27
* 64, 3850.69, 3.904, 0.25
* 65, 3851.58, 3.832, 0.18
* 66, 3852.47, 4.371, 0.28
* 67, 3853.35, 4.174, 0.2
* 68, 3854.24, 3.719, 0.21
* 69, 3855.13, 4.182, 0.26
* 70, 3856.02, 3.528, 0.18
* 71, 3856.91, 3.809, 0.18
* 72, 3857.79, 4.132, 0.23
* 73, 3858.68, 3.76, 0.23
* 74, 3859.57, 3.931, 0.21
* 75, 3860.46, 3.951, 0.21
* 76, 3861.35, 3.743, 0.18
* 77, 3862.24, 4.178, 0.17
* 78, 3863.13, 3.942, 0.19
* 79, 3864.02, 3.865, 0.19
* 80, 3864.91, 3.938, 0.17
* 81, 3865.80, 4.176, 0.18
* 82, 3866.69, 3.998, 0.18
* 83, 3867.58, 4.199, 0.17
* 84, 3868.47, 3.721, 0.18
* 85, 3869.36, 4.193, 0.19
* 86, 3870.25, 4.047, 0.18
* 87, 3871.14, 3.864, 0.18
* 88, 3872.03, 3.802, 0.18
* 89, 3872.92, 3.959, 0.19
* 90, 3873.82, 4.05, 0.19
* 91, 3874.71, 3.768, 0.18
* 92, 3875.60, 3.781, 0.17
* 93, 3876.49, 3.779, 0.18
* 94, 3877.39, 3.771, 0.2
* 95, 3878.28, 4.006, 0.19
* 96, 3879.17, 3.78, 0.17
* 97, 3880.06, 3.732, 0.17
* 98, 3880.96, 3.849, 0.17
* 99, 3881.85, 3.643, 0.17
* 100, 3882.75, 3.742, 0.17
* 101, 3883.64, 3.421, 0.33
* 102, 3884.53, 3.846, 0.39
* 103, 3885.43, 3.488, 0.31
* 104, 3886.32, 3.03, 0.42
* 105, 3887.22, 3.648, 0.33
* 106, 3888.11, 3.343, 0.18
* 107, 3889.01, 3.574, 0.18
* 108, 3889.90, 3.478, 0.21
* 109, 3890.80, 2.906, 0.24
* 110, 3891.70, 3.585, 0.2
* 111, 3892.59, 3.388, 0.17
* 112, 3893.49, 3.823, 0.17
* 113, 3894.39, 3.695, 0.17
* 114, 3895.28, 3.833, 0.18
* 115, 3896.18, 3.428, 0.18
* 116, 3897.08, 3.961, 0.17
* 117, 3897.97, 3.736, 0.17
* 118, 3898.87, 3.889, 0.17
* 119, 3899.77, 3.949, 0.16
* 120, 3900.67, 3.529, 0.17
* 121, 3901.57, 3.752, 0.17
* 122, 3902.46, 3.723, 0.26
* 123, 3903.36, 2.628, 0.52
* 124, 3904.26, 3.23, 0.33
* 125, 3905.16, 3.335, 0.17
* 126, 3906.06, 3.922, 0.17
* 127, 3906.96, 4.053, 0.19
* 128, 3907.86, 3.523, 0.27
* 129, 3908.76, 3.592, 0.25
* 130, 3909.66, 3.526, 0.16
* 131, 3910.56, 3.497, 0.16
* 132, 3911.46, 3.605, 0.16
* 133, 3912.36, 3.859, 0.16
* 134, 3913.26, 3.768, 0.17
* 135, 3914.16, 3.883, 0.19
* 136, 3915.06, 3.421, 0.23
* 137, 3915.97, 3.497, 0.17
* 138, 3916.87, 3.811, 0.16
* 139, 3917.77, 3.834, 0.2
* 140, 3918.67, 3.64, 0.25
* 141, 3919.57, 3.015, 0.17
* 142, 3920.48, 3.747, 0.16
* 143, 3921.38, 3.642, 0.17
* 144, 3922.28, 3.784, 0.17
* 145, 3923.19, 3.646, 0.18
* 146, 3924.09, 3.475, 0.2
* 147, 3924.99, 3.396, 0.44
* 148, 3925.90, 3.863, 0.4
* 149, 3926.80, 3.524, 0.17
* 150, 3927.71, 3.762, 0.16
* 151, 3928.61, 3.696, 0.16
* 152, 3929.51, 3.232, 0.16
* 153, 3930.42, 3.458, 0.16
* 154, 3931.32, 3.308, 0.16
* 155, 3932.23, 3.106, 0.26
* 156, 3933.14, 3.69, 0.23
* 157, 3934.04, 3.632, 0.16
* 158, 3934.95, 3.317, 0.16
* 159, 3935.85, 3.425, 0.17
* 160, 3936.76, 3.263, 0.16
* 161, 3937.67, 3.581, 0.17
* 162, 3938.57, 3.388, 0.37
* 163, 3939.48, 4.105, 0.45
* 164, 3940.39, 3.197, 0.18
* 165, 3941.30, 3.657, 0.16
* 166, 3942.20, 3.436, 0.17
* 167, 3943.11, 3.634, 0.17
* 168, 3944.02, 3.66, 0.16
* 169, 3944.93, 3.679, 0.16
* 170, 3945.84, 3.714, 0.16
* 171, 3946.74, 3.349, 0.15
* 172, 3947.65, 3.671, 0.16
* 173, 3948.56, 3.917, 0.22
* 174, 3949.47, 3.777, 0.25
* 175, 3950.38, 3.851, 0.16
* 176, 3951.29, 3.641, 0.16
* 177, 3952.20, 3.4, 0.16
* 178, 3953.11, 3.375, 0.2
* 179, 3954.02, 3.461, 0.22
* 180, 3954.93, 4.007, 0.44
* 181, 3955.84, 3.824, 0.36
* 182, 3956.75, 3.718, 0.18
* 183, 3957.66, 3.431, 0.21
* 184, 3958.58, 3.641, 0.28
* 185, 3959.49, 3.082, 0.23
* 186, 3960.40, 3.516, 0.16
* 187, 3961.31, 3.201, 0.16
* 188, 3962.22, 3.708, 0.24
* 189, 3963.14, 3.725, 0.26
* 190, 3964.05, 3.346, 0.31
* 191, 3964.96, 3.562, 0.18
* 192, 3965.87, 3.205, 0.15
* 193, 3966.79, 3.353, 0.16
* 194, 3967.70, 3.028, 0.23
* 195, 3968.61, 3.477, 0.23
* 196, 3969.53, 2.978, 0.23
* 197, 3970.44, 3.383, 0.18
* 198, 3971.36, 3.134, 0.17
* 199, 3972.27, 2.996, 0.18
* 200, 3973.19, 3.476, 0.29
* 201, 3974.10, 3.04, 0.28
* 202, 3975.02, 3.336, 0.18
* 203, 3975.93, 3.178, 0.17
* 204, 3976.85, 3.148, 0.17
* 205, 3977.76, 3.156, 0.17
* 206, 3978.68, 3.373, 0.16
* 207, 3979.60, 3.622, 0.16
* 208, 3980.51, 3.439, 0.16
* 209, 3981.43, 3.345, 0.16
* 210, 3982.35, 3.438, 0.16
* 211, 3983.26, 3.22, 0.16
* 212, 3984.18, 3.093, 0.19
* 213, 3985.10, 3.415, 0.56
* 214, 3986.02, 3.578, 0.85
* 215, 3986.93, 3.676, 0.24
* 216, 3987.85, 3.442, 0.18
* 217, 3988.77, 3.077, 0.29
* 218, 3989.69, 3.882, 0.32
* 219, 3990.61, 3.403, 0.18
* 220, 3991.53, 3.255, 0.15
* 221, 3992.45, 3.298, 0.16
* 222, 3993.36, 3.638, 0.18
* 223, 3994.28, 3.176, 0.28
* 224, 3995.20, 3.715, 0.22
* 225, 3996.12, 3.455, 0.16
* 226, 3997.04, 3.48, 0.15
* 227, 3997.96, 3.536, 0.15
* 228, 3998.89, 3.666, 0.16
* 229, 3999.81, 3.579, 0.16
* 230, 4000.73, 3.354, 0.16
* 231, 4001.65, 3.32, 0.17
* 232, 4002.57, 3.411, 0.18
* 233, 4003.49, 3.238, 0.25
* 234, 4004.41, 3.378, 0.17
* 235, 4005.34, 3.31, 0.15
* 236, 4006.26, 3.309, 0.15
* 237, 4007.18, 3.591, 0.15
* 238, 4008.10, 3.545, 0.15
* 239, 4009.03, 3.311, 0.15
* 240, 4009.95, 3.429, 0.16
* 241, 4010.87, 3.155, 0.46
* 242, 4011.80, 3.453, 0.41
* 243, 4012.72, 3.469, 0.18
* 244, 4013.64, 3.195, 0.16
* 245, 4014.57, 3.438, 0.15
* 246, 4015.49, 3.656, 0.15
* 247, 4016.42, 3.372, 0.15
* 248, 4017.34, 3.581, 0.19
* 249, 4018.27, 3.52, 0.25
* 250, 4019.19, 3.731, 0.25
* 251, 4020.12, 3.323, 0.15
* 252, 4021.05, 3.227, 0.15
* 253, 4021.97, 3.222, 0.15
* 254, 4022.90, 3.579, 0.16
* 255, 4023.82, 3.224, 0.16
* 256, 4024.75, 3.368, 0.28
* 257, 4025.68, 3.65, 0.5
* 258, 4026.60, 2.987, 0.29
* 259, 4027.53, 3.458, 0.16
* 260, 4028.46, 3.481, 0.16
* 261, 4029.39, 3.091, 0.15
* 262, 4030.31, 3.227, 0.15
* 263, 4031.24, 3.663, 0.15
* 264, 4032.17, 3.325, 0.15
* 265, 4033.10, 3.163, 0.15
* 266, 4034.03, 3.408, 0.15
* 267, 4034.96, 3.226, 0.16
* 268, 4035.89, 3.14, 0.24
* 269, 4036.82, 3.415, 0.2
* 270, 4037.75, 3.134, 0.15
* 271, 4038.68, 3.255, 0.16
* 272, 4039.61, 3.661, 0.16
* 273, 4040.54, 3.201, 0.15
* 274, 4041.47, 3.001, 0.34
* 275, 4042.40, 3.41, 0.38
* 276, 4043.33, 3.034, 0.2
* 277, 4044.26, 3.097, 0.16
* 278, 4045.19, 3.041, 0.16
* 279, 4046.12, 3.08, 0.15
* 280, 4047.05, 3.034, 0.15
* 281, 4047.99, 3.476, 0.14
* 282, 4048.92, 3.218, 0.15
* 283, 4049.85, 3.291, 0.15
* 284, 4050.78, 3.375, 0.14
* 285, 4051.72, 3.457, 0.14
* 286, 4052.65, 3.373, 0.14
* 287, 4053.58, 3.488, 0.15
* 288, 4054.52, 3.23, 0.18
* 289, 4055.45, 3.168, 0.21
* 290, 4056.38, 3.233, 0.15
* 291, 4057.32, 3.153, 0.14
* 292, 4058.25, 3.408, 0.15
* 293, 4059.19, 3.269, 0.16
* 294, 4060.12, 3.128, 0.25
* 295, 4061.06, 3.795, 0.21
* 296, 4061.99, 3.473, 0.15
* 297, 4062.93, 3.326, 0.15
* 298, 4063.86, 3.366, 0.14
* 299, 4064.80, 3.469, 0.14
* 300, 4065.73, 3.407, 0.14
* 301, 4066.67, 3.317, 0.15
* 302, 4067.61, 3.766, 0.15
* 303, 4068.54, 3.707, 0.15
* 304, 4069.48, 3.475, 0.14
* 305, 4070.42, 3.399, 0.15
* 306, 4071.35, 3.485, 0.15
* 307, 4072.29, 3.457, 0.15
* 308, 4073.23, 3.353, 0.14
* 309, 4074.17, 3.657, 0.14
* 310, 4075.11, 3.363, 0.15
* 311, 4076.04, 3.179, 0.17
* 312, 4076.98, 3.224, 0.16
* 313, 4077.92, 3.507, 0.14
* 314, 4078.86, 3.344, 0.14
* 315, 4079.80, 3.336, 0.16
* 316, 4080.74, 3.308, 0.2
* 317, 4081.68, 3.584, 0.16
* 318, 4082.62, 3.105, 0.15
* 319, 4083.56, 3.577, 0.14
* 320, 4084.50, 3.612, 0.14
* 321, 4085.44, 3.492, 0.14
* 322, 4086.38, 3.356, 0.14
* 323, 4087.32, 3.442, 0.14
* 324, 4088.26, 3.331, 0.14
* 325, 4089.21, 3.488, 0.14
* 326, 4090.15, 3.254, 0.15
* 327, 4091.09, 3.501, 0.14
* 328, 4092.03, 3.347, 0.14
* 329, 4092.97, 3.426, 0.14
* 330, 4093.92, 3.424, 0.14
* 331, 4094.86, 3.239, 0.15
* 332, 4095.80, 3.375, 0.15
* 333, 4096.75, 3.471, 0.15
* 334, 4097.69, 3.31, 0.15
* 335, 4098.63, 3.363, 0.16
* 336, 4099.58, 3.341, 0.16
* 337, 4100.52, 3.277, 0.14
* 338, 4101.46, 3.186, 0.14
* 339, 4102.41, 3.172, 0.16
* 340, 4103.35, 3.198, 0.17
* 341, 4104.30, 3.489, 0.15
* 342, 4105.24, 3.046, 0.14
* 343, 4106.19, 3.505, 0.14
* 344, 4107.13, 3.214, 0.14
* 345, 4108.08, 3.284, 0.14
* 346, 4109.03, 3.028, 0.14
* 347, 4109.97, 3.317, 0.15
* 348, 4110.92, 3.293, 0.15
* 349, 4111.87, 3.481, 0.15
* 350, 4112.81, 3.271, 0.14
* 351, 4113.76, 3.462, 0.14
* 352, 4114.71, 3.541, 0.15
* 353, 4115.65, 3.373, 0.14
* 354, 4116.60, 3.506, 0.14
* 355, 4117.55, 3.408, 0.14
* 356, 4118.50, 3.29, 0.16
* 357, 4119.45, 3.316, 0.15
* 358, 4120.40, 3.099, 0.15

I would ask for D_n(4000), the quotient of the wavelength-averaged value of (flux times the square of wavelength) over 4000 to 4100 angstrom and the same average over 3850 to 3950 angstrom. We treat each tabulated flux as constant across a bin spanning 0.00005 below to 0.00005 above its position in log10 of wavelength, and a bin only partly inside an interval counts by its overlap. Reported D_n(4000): 0.98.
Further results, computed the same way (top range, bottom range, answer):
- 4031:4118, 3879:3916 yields 1.02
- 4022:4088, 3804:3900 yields 0.99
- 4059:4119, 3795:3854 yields 1.04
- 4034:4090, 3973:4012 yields 1.02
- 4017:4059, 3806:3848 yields 0.99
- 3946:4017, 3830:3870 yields 0.95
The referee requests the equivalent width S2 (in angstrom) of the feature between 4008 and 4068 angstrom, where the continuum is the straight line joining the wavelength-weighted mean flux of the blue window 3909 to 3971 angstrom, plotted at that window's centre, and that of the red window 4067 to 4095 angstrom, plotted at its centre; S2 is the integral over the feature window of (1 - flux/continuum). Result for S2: 2.13 angstrom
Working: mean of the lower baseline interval 3.54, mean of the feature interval 3.34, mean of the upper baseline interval 3.43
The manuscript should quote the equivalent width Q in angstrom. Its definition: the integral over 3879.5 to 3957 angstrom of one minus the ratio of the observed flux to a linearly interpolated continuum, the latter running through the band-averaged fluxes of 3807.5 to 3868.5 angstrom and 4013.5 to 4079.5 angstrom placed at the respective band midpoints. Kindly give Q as 0.6 angstrom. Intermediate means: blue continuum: 3.78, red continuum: 3.35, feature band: 3.59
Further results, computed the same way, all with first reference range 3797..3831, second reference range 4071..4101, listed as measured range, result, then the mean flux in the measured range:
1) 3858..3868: -1.0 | 3.97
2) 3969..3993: 1.2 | 3.32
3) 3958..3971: 0.5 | 3.37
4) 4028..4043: 0.6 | 3.3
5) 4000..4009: 0.2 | 3.39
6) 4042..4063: 0.9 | 3.28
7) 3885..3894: 0.4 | 3.43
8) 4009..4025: 0.3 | 3.41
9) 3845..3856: -0.9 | 3.94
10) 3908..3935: -0.1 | 3.58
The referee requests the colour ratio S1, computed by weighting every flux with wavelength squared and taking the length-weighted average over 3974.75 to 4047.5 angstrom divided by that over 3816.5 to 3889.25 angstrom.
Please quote 1.0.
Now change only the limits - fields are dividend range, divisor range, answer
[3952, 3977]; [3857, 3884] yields 0.91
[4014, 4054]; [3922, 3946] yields 0.99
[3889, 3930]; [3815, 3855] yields 1.00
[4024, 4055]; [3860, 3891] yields 0.94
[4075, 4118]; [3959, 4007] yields 1.05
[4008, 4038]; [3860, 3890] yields 0.95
